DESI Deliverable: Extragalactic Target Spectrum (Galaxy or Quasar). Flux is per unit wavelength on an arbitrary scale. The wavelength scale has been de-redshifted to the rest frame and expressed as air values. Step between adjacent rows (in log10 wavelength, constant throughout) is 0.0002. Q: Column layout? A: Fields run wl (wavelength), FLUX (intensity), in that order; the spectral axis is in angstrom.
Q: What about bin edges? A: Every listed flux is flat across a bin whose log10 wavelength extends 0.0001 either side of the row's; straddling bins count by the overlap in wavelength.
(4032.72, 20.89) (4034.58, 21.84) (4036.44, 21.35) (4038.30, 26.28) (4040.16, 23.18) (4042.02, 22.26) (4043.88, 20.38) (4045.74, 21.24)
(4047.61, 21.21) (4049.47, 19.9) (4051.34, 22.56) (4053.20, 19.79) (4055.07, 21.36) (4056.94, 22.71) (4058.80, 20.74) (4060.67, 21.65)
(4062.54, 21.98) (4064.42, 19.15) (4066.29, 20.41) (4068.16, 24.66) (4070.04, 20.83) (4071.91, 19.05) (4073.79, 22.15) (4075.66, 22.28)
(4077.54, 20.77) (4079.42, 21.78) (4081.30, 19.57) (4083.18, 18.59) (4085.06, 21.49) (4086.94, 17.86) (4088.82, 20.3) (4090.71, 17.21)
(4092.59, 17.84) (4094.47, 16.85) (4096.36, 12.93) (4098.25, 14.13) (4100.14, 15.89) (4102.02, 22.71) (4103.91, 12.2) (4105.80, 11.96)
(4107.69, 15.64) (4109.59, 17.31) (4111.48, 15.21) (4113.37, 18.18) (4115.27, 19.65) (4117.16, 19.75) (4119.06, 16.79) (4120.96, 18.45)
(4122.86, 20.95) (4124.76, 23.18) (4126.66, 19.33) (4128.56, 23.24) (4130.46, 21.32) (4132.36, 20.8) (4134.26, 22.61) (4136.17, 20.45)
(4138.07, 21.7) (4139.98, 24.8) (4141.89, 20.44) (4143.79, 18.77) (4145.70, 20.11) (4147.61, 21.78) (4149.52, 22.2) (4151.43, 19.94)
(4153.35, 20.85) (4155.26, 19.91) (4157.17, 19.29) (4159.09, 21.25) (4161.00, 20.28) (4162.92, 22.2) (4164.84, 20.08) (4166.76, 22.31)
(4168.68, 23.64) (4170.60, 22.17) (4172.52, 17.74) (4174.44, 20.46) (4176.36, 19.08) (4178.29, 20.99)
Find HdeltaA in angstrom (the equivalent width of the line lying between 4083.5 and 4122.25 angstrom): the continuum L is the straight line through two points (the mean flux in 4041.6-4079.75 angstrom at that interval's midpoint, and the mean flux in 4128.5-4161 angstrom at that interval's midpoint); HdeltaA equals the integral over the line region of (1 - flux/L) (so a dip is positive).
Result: 7.30 angstrom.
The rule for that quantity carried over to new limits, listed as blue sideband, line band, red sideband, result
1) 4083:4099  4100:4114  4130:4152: 1.9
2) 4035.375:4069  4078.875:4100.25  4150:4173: 3.6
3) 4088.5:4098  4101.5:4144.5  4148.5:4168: -1.7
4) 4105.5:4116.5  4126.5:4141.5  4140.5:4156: -2.2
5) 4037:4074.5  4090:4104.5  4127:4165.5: 3.4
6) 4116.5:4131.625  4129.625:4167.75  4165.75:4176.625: -0.6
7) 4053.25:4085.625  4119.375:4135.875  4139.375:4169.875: 0.0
